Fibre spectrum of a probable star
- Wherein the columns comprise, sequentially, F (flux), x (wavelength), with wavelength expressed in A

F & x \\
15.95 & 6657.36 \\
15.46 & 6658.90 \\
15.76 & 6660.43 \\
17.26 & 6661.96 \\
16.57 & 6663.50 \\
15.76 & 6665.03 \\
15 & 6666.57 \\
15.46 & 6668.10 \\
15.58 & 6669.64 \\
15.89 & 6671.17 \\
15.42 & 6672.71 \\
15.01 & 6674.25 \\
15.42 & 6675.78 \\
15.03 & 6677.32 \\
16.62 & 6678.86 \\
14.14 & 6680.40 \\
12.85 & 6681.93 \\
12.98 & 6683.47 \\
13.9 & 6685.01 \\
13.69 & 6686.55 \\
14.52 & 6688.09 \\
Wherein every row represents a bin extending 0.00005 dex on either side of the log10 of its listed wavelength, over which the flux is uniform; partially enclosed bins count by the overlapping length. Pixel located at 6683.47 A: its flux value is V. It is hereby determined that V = 12.98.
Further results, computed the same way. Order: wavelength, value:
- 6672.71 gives 15.42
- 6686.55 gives 13.69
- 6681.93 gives 12.85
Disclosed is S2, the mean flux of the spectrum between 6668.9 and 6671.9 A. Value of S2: 15.8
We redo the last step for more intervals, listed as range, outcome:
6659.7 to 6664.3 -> 16.5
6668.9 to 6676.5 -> 15.5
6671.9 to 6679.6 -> 15.5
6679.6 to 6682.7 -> 13.5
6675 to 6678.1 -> 15.2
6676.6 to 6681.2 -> 15.3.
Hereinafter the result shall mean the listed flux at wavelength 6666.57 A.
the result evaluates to 15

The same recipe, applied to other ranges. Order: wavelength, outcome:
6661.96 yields 17.26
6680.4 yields 14.14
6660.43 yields 15.76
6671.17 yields 15.89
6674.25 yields 15.01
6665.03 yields 15.76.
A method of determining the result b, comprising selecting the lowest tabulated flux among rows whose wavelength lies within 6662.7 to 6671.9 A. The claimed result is 15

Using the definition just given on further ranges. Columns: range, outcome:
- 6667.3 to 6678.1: 15.01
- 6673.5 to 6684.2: 12.85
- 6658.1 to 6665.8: 15.46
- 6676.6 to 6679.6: 15.03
